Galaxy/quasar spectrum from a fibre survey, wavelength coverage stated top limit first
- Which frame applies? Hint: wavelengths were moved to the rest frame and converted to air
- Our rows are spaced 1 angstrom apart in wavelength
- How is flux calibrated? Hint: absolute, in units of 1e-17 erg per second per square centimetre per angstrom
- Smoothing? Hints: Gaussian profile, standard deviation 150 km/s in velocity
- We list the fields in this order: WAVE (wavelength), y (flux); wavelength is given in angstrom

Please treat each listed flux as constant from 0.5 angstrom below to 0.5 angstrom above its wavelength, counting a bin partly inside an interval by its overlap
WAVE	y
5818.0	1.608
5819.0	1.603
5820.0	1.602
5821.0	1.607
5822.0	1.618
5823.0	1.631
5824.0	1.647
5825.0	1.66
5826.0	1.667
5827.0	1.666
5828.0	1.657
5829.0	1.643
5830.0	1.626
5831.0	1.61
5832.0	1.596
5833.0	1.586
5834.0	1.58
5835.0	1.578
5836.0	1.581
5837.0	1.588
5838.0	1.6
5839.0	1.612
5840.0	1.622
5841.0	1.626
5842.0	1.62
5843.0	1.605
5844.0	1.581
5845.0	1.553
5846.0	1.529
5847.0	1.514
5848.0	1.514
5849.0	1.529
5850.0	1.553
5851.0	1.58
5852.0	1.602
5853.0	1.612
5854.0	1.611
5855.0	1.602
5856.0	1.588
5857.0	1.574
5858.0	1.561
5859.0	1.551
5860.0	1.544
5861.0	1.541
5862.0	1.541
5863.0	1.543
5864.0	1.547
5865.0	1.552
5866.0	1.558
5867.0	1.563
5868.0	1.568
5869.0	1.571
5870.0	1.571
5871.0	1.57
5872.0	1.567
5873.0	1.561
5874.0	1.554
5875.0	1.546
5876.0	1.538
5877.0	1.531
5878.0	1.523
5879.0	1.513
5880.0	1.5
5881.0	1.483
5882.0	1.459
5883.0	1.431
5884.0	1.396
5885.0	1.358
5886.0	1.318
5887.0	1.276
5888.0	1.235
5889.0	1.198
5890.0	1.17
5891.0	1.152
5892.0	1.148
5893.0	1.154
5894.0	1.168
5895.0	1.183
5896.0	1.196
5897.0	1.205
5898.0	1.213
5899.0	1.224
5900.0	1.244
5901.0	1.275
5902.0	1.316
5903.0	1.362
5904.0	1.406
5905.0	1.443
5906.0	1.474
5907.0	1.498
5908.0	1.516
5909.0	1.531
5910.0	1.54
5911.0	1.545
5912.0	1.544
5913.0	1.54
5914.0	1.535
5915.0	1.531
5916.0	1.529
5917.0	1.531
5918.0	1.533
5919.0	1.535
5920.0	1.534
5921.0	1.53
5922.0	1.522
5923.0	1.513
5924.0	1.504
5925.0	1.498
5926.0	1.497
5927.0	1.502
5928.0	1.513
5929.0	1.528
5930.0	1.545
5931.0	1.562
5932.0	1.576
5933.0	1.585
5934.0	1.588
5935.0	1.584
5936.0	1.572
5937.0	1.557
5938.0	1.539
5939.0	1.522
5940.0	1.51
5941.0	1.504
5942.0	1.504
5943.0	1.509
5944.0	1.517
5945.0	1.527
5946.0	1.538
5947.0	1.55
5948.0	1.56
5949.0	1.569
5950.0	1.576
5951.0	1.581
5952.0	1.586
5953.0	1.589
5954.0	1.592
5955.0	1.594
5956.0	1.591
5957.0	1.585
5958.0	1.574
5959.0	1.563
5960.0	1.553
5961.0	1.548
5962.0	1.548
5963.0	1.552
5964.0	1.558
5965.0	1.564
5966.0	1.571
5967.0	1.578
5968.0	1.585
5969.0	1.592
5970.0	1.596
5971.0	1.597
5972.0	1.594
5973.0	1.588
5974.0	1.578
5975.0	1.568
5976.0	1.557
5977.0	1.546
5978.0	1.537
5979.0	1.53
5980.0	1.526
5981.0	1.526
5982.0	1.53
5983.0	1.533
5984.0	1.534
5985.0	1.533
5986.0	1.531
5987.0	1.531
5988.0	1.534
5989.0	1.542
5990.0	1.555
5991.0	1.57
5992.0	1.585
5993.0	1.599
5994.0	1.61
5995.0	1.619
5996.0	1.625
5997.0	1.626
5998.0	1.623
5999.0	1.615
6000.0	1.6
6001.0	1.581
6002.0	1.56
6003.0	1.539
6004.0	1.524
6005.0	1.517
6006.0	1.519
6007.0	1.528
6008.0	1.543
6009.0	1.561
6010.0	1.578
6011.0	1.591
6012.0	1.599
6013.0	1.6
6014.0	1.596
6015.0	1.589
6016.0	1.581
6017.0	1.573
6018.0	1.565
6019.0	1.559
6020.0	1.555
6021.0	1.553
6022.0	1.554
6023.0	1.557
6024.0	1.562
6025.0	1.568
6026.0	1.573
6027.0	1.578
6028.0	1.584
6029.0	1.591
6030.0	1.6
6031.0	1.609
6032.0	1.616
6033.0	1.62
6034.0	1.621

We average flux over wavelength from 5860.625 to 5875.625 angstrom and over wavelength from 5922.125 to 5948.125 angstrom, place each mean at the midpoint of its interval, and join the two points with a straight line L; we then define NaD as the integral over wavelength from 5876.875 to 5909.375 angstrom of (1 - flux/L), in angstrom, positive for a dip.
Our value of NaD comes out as 4.5 angstrom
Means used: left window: 1.56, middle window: 1.33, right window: 1.53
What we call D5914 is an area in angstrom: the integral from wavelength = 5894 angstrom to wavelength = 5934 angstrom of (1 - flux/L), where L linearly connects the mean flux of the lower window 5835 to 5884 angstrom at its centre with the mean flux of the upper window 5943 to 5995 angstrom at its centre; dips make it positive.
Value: 2.7 angstrom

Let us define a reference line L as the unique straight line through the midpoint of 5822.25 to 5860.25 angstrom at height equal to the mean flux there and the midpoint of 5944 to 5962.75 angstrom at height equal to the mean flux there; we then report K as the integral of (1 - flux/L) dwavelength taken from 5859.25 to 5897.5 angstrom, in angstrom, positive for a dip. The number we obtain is 3.9 angstrom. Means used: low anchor 1.6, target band 1.42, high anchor 1.57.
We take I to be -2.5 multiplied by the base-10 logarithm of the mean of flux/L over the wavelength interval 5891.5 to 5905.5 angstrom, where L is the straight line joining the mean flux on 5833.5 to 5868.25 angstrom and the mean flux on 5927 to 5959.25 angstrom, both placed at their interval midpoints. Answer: 0.24 mag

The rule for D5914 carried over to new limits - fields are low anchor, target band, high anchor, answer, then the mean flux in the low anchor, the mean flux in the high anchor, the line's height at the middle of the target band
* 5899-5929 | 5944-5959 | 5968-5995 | -0.45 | 1.48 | 1.56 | 1.52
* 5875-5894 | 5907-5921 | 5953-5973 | -0.92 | 1.35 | 1.58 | 1.44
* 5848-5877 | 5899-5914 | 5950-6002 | 1.20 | 1.56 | 1.57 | 1.57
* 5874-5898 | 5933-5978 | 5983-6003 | -2.15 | 1.34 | 1.58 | 1.49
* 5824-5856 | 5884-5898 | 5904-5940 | 3.03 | 1.6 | 1.53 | 1.56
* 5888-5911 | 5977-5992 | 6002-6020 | -0.38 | 1.3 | 1.56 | 1.5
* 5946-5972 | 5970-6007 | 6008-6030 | 0.25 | 1.57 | 1.57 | 1.57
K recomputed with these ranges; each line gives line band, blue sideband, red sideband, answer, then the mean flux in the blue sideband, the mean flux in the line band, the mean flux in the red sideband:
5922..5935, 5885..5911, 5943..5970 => -0.86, 1.3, 1.54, 1.57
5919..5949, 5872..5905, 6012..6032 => -2.35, 1.34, 1.53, 1.58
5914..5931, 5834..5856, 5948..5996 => 0.53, 1.58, 1.52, 1.57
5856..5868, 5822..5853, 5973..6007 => 0.29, 1.6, 1.55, 1.56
